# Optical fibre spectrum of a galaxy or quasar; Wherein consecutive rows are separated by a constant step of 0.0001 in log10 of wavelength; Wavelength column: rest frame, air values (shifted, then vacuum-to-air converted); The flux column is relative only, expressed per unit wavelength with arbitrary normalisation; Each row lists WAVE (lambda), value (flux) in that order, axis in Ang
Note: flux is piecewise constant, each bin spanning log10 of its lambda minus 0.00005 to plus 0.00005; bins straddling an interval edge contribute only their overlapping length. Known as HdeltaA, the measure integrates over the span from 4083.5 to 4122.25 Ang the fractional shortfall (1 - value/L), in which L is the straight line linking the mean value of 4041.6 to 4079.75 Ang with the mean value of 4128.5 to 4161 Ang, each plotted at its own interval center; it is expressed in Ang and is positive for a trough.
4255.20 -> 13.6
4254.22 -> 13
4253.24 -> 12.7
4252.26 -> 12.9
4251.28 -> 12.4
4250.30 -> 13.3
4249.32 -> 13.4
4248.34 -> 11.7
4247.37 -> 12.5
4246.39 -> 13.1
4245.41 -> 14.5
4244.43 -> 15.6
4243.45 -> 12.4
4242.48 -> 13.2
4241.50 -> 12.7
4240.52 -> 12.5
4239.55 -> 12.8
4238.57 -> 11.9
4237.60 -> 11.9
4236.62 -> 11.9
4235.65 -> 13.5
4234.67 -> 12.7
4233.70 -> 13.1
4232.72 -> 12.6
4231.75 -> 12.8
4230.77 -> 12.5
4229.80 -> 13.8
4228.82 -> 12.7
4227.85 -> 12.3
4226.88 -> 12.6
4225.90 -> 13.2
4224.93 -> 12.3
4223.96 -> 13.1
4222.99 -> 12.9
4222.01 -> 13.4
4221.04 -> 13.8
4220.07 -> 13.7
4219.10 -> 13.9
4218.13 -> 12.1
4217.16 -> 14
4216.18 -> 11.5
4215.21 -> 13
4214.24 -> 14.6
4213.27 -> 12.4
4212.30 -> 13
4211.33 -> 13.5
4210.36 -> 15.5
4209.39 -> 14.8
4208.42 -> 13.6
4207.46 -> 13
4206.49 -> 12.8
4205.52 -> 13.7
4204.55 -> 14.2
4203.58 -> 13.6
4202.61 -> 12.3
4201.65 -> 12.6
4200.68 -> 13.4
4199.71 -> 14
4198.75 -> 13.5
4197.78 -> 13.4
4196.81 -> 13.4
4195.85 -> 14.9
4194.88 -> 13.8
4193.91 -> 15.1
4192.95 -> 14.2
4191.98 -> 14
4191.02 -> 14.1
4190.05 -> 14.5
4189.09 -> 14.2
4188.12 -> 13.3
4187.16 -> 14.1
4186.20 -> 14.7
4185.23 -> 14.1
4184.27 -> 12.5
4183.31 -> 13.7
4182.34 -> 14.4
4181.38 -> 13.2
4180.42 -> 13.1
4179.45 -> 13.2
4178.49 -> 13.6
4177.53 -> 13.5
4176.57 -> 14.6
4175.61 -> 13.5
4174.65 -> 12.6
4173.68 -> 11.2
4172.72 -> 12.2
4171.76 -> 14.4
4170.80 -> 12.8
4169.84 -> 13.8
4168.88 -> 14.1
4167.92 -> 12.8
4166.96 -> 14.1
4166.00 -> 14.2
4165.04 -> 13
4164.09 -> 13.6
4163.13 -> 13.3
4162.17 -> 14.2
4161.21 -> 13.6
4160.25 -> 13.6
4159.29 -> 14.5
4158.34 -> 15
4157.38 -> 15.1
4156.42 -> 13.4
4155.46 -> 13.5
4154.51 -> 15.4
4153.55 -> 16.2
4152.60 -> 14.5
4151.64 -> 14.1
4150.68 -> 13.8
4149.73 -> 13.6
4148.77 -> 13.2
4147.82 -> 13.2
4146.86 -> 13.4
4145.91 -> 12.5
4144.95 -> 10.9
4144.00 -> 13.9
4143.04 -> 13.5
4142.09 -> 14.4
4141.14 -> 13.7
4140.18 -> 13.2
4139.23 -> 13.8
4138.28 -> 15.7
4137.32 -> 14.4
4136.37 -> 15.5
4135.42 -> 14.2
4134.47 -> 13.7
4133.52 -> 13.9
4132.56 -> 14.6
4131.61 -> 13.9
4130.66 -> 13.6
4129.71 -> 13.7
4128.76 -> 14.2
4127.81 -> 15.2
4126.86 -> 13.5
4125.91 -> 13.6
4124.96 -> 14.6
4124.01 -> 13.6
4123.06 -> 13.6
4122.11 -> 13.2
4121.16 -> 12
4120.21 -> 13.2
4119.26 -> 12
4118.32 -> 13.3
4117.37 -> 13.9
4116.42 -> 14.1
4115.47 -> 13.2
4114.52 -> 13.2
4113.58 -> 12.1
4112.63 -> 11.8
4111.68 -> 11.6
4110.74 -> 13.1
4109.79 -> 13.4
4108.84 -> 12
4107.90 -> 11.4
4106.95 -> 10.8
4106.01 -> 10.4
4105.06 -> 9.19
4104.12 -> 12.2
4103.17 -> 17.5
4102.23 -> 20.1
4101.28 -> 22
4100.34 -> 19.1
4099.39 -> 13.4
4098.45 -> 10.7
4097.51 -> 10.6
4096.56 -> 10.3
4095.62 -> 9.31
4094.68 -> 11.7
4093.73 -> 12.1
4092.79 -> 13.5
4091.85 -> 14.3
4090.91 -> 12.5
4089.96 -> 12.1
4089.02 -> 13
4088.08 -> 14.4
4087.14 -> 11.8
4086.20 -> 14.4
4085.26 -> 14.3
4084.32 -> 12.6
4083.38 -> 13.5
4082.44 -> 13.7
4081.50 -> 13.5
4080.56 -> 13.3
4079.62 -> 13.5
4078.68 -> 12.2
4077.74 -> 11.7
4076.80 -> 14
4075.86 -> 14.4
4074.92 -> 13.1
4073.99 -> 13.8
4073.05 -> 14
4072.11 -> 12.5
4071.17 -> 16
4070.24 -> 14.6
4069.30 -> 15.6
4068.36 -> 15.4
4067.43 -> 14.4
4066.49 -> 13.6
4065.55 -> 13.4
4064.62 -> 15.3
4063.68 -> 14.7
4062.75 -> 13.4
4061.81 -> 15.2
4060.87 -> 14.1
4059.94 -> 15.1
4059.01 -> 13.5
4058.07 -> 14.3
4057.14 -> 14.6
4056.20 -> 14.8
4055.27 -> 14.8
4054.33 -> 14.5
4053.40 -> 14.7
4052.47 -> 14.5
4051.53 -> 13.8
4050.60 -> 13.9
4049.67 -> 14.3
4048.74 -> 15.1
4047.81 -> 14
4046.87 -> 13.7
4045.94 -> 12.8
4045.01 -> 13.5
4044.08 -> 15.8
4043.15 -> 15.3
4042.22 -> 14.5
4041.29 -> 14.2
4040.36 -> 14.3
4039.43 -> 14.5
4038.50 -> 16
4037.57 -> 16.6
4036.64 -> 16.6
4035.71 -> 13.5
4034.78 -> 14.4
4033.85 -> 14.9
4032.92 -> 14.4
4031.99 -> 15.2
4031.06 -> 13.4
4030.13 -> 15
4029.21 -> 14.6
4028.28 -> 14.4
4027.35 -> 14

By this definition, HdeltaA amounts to 2.8 Ang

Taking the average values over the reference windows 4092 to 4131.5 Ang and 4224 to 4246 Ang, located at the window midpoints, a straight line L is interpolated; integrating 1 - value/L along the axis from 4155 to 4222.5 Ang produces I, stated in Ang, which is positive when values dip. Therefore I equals -3.1 Ang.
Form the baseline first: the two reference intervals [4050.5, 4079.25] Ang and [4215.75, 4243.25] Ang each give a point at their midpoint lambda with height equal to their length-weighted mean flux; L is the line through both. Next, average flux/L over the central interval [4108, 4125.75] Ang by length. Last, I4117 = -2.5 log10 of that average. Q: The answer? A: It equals 0.06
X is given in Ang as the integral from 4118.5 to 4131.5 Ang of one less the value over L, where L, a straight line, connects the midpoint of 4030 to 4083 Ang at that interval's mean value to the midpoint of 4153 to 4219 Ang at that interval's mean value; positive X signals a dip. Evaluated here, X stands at 0.4 Ang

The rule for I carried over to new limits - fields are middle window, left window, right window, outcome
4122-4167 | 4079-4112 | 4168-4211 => -1.7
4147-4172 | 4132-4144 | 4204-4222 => 0.1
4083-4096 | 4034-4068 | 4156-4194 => 1.3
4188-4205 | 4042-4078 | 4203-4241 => -0.7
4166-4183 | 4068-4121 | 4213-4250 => -0.4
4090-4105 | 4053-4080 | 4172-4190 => 0.2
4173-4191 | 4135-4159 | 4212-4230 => 0.0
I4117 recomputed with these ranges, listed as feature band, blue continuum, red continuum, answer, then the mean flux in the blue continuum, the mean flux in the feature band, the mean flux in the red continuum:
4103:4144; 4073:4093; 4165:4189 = 0.01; 13.3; 13.3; 13.5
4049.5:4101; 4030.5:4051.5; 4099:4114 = 0.04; 14.6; 13.7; 13.8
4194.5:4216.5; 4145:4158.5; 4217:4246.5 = -0.02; 13.9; 13.5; 13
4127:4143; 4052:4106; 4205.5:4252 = -0.05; 13.8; 14.2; 13.1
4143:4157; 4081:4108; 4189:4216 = -0.01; 13.3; 13.7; 13.7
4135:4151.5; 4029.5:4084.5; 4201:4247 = 0.00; 14.3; 13.7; 13.1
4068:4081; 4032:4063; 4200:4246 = 0.04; 14.5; 13.8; 13.1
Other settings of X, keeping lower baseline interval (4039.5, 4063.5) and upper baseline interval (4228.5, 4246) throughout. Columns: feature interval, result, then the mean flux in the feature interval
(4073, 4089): 0.8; 13.4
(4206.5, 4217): -0.3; 13.5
